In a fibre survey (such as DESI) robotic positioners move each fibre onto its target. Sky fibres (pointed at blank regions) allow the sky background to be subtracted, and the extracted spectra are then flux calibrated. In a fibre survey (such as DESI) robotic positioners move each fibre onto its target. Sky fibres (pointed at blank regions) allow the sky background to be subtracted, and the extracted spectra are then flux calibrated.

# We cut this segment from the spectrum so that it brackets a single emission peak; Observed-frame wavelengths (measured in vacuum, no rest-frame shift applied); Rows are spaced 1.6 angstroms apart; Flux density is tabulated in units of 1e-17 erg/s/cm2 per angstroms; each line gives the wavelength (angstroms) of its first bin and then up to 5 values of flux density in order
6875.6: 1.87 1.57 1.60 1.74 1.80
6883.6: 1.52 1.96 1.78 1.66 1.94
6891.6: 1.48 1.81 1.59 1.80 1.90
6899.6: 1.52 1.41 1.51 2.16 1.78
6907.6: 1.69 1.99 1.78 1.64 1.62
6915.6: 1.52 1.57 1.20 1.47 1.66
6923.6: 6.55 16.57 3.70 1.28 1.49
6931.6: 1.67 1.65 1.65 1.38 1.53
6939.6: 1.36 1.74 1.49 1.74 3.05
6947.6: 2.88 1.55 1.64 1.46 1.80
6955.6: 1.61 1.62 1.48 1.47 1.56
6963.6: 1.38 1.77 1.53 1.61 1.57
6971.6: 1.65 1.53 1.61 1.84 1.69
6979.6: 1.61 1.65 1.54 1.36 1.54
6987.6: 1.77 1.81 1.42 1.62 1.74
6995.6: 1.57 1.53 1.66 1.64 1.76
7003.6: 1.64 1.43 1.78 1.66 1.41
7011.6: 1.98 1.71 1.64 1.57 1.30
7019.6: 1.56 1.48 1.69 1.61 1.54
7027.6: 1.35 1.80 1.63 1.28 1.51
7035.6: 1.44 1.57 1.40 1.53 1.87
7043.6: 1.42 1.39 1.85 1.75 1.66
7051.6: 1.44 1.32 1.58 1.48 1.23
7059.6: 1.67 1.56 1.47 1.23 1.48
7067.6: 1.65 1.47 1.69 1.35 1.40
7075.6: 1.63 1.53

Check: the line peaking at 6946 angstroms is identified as [N II]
